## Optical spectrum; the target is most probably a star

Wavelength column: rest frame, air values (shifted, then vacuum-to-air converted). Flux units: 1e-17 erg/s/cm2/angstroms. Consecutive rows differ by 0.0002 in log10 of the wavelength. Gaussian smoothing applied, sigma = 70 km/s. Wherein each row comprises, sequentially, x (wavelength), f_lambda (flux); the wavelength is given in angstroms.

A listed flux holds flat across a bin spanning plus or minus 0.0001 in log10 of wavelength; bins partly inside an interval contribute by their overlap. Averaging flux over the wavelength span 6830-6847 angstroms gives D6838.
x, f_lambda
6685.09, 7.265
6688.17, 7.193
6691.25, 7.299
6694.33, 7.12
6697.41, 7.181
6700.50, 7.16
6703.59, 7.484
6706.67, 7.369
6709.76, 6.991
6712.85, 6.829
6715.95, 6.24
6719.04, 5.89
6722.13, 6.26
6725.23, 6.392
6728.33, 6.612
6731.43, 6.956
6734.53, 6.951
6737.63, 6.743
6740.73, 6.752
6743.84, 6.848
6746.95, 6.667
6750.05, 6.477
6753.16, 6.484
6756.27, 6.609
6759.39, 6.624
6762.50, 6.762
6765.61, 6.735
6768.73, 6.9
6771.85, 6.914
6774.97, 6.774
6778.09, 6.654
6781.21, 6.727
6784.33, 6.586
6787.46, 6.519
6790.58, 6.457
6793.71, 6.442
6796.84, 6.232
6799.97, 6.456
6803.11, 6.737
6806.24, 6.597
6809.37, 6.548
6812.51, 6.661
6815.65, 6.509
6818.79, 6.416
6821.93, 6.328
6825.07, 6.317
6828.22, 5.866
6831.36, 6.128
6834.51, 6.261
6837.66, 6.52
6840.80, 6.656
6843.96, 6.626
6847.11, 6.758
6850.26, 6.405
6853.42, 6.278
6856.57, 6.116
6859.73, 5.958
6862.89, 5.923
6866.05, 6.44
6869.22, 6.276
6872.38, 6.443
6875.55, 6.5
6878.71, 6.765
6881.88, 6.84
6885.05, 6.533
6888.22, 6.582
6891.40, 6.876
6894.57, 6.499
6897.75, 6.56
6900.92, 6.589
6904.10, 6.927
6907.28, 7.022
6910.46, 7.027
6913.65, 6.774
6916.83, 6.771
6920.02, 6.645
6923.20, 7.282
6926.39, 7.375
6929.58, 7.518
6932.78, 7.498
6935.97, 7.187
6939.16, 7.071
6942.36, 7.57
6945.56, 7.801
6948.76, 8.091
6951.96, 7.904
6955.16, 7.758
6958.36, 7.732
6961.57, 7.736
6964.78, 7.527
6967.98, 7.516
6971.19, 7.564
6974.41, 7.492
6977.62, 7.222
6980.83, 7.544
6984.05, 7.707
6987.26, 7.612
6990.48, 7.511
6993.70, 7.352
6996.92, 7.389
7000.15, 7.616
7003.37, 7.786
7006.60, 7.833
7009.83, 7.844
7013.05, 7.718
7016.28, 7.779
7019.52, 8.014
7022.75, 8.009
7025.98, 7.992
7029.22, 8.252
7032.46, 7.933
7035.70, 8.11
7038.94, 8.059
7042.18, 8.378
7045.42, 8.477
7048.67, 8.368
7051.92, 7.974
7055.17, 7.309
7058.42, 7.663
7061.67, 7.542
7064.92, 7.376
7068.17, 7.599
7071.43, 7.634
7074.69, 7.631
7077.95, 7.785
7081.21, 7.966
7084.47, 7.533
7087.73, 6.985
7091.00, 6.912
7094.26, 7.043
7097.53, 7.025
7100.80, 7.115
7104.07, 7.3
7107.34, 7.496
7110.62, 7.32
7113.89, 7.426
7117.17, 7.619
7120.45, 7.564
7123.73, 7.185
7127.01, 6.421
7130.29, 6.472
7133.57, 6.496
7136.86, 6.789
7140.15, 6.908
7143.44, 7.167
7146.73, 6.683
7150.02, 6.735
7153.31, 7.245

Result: 6.47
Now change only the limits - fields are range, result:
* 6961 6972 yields 7.58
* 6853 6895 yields 6.43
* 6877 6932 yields 6.87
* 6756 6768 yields 6.7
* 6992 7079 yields 7.83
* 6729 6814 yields 6.66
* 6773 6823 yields 6.55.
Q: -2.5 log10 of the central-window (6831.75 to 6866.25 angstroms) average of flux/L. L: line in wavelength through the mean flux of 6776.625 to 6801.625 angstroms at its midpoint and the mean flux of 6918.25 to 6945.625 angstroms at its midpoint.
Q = 0.08 mag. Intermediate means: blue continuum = 6.51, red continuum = 7.3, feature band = 6.35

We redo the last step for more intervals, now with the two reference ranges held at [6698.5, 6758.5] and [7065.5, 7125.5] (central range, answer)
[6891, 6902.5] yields 0.07 mag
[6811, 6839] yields 0.09 mag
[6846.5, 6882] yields 0.10 mag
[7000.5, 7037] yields -0.10 mag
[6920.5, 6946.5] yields -0.04 mag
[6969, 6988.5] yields -0.05 mag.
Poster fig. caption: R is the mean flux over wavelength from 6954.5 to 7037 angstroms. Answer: 7.71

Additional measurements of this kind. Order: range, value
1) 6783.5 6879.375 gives 6.41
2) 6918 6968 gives 7.51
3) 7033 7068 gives 7.91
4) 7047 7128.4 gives 7.43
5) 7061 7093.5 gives 7.48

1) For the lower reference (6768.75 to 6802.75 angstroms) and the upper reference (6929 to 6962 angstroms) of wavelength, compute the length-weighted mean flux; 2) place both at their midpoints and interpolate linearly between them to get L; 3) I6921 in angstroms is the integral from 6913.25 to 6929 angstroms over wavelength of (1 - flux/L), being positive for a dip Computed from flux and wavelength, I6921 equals 0.9 angstroms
